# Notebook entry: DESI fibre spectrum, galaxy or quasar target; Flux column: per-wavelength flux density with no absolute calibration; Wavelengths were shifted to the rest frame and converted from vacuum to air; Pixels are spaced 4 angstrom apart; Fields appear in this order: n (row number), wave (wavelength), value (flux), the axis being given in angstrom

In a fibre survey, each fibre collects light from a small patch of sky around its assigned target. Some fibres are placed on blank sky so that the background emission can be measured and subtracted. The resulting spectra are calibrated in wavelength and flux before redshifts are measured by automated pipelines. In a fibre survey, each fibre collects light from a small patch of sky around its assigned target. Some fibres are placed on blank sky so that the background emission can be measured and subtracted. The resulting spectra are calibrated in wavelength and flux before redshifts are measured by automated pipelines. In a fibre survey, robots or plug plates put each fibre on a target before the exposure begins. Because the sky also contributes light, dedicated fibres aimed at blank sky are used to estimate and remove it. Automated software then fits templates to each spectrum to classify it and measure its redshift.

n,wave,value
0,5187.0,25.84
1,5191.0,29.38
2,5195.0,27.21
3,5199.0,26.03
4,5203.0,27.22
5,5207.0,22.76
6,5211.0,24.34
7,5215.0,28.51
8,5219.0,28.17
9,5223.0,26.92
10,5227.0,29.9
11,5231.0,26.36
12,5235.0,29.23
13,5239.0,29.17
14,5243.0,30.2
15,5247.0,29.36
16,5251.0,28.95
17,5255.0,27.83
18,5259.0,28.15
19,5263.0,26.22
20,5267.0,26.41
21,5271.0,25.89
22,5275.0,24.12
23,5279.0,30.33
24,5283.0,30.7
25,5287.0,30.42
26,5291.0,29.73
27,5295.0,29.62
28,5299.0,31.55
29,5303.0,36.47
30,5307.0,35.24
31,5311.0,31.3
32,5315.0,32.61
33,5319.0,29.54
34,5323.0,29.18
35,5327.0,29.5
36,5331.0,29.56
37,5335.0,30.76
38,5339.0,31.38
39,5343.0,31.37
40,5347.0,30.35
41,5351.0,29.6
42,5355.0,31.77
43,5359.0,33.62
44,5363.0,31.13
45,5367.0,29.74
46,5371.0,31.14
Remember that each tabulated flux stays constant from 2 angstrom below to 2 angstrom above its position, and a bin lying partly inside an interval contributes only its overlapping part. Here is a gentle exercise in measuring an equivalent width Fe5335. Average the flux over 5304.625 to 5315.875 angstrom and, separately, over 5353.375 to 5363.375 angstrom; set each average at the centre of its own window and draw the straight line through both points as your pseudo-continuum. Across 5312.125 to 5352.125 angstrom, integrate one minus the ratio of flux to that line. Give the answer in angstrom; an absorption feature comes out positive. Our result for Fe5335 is 2.92 angstrom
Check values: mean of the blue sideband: 33.2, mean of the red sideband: 32.4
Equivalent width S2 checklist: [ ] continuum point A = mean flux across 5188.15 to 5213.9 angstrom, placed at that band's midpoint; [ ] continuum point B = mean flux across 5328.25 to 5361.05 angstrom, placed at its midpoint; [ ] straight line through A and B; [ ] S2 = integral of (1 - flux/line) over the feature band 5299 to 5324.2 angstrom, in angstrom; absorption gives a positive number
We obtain -2.1 angstrom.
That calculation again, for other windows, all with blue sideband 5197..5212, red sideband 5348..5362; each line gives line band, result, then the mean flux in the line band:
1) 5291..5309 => -2.2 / 32.8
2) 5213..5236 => -1.9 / 28.1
